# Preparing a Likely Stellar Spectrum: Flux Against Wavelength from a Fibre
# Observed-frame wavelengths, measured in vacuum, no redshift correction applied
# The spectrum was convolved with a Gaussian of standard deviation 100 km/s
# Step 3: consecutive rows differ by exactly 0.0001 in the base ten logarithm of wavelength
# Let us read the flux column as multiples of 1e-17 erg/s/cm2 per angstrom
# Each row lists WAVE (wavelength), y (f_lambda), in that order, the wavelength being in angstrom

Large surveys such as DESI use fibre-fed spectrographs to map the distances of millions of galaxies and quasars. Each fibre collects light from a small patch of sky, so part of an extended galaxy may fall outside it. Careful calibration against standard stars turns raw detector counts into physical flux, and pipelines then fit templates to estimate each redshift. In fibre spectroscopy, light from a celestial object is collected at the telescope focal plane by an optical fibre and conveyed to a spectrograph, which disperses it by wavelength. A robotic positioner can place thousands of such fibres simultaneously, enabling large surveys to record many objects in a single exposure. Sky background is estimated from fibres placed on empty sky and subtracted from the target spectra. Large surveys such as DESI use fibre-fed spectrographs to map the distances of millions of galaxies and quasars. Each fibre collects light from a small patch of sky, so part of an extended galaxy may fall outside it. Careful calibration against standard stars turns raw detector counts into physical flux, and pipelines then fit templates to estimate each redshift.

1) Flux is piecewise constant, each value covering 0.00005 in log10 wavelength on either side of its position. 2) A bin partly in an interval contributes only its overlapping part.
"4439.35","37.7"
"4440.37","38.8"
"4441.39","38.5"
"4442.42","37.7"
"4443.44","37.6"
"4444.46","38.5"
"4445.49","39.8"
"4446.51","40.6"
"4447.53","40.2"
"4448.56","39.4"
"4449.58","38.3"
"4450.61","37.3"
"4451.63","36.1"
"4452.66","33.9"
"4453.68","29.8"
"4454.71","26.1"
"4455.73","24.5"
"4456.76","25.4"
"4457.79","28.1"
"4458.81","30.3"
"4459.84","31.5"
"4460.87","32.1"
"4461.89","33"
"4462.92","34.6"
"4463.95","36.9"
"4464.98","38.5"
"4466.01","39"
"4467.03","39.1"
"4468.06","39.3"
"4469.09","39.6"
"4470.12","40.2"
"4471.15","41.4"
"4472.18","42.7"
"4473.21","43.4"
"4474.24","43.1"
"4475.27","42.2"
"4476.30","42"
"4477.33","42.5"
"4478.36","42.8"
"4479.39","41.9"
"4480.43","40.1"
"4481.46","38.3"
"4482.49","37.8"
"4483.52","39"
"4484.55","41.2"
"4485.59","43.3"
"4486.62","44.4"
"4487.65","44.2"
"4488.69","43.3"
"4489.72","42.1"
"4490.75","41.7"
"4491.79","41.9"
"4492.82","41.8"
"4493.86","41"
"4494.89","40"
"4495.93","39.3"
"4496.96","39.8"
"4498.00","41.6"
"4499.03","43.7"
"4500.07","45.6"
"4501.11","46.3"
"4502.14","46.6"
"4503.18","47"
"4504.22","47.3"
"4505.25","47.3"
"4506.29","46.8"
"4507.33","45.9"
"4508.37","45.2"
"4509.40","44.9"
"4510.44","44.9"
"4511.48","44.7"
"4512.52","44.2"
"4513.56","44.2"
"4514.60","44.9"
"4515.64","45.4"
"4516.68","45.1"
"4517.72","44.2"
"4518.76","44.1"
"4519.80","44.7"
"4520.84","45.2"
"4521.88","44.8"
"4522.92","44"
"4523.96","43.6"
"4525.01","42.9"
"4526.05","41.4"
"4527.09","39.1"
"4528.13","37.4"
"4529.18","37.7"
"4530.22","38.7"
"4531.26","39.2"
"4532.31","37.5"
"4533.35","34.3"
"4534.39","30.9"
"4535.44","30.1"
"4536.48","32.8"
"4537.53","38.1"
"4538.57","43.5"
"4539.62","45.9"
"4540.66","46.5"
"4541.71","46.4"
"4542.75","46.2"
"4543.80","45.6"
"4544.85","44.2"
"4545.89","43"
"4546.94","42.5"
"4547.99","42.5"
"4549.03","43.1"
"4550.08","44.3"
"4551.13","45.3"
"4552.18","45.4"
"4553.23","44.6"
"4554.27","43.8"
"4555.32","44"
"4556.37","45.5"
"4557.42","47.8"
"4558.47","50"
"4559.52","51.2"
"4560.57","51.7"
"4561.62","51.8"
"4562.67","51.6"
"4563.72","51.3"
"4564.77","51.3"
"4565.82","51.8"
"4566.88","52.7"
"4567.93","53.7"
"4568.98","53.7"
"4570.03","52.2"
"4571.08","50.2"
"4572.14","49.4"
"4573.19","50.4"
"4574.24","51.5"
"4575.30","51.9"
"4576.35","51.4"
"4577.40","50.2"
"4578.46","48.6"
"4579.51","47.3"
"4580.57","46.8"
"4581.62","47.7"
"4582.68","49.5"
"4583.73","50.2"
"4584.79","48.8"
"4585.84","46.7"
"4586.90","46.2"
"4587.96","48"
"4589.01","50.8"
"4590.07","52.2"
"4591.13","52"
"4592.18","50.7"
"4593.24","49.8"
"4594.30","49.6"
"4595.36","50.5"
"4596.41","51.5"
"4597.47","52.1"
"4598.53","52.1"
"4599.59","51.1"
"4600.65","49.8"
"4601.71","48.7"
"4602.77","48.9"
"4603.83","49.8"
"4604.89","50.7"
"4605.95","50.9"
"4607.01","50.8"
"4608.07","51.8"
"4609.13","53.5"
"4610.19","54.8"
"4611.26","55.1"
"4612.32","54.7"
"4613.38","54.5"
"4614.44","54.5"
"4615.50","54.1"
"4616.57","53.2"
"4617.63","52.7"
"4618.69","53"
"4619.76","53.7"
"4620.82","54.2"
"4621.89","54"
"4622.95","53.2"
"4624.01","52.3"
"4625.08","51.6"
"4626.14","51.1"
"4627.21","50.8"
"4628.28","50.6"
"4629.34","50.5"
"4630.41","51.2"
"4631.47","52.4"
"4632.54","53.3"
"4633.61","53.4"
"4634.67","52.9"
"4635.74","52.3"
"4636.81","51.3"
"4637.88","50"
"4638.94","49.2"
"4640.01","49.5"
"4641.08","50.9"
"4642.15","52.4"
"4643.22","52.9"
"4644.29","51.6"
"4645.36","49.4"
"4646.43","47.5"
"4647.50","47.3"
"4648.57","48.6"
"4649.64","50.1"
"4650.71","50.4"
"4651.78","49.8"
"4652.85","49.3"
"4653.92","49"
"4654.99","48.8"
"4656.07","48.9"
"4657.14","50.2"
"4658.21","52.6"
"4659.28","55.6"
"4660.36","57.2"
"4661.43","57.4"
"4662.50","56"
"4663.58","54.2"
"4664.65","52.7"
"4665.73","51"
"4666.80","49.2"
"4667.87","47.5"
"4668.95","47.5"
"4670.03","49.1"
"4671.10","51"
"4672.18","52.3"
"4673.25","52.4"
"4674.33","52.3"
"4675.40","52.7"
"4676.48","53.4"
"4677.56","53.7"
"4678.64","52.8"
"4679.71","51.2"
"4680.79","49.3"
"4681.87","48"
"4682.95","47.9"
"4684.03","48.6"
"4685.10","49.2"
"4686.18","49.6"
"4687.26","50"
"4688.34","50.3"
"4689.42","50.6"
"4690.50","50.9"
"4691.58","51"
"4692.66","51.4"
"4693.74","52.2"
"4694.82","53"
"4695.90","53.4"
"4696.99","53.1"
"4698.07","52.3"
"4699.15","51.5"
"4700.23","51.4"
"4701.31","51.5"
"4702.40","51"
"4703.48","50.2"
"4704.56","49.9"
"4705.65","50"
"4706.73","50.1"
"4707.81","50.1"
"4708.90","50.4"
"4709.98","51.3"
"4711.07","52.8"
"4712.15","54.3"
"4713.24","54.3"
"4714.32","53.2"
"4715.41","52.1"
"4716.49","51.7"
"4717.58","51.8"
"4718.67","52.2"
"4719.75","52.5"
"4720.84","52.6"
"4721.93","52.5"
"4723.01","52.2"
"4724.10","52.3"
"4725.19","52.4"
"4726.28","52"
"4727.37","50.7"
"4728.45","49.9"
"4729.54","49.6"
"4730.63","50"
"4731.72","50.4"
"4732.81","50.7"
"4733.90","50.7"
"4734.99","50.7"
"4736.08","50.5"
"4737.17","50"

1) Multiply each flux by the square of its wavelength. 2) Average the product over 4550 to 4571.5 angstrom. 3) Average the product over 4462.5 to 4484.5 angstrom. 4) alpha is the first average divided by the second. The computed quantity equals 1.27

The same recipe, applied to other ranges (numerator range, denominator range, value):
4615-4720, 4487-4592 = 1.20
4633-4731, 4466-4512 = 1.31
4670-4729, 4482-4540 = 1.32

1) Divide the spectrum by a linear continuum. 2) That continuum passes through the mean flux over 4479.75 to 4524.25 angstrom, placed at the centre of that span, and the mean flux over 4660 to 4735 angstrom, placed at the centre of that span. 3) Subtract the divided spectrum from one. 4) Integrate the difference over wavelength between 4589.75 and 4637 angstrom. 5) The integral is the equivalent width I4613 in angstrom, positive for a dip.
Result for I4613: -3.93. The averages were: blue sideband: 43.5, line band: 52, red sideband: 51.5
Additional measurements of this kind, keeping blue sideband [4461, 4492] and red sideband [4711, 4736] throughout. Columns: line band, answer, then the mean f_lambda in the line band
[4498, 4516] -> -1.52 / 45.5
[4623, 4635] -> -1.11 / 51.9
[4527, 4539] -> 1.85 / 36.5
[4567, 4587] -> -2.15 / 50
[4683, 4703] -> -0.28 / 51.1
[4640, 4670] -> -1.43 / 51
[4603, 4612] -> -1.09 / 52.1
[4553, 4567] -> -1.54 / 49.2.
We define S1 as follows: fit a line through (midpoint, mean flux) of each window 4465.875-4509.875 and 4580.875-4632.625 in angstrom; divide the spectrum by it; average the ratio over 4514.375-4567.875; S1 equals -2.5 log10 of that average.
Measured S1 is 0.06 mag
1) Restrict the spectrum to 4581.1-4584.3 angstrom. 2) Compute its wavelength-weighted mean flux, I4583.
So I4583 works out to 49.1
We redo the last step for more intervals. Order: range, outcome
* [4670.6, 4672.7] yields 51.6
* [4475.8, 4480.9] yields 41.8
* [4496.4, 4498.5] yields 40.7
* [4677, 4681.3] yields 51.8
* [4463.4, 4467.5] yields 38.4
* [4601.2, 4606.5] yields 49.8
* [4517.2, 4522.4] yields 44.6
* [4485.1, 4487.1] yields 43.9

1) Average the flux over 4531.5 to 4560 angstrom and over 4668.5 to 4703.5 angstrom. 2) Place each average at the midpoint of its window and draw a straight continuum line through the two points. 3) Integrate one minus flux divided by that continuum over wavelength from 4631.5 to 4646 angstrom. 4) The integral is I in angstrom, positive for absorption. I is -1.0 angstrom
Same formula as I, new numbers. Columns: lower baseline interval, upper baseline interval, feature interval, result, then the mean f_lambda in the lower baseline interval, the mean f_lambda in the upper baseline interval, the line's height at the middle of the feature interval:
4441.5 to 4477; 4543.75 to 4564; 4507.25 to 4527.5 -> -0.7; 36.6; 46.4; 42.6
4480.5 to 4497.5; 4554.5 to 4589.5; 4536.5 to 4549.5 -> 0.9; 41.2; 49.8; 46.8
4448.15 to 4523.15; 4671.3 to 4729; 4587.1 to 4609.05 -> -2.0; 40.6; 51.5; 46.3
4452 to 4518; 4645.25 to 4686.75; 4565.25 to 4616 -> -4.8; 40.4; 50.9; 46.5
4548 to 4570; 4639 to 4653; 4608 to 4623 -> -1.3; 48.7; 50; 49.5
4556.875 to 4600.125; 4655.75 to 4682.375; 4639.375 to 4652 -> 0.4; 50.4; 52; 51.6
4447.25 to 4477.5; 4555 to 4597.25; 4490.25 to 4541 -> 0.3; 36.3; 50.1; 42.7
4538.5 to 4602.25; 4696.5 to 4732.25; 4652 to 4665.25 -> -0.6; 48.7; 51.6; 50.5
